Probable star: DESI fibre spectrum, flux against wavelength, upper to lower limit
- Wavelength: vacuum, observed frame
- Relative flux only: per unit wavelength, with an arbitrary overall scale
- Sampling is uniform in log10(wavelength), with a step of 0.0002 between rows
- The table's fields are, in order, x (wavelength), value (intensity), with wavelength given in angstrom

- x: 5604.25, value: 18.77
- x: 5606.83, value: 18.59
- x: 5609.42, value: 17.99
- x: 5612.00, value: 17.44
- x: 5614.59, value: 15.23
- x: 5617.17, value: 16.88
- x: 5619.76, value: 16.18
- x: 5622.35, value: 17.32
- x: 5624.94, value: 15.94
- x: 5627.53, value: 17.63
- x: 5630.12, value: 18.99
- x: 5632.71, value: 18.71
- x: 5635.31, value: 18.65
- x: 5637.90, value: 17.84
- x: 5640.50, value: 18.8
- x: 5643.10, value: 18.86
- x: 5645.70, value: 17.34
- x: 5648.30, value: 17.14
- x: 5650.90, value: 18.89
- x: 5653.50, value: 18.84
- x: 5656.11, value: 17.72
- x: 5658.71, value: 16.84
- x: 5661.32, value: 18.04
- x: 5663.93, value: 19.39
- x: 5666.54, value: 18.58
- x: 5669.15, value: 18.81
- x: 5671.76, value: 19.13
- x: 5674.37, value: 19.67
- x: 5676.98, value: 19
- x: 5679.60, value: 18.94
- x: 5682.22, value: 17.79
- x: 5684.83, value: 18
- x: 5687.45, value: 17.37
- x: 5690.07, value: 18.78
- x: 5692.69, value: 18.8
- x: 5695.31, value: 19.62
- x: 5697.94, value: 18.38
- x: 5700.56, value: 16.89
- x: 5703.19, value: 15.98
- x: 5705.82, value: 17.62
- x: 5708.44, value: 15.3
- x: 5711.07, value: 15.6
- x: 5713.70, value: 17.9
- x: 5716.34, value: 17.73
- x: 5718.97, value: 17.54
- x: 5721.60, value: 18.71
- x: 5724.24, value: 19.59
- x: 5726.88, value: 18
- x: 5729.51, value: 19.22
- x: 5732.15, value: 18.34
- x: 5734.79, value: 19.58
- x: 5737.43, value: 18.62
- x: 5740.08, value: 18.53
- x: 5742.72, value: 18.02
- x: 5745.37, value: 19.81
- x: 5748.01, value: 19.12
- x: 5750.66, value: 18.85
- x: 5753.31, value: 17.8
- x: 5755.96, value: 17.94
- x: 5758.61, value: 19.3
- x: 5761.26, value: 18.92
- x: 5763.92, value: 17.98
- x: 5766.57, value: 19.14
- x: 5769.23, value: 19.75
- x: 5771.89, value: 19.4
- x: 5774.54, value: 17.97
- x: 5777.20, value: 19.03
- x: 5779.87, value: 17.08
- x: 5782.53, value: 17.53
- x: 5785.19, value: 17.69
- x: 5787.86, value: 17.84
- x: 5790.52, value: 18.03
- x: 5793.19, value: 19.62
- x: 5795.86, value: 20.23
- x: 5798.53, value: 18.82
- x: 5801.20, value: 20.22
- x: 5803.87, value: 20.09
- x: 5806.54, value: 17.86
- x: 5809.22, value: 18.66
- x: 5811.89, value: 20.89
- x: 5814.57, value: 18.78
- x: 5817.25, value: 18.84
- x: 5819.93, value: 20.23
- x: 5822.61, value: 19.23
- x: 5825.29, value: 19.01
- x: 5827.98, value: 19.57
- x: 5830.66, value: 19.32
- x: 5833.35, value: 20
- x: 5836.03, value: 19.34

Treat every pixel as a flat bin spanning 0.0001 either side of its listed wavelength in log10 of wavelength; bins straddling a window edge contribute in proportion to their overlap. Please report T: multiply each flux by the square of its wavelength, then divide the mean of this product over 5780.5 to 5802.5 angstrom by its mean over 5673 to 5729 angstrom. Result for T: 1.1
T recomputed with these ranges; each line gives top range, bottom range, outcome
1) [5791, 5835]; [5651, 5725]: 1.12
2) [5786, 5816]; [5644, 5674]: 1.10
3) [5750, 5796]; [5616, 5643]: 1.10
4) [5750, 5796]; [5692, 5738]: 1.05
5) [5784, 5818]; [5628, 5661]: 1.11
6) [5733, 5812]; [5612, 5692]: 1.09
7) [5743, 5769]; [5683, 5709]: 1.08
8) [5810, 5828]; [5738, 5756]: 1.07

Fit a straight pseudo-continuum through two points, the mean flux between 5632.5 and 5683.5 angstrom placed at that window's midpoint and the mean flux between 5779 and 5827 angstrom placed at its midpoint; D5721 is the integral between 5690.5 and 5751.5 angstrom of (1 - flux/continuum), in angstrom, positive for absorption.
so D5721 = 1.6 angstrom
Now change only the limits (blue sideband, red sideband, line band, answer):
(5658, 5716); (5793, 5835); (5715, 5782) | 0.3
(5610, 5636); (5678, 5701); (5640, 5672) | -0.9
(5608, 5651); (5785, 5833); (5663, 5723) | 0.4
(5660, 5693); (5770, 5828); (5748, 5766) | 0.3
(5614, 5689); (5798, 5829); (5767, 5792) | 1.0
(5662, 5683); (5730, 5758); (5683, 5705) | 1.0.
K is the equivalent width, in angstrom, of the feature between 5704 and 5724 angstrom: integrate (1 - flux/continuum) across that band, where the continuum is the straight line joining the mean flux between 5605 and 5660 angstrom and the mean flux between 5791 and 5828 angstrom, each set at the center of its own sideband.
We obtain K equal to 1.3 angstrom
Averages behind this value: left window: 17.7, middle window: 17.3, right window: 19.4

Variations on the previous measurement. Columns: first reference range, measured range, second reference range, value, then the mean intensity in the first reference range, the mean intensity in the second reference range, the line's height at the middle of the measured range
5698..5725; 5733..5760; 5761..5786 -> -1.2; 17.3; 18.4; 17.9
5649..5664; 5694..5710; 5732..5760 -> 1.0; 18.1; 18.7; 18.4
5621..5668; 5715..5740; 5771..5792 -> -0.7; 18.1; 18.1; 18.1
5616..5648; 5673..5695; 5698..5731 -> -1.2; 17.7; 17.5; 17.6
